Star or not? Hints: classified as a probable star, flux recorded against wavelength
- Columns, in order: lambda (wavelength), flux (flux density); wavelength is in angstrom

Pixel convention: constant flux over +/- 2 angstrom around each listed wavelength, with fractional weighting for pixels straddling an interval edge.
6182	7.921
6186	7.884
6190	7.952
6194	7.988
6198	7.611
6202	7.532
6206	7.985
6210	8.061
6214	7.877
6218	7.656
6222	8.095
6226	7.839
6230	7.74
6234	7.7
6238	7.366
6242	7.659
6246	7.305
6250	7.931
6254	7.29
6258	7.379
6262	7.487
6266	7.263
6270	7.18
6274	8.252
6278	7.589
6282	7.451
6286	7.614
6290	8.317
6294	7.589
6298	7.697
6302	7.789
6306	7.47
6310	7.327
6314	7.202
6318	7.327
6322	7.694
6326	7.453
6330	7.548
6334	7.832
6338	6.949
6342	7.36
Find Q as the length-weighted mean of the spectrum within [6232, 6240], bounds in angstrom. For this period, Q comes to 7.53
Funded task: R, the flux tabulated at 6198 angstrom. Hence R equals 7.611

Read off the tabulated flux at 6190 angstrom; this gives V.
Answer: 7.952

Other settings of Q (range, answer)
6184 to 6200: 7.86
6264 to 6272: 7.22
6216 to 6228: 7.86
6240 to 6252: 7.63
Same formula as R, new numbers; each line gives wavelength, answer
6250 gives 7.931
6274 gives 8.252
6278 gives 7.589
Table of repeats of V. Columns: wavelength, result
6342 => 7.36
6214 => 7.877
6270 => 7.18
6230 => 7.74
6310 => 7.327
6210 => 8.061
